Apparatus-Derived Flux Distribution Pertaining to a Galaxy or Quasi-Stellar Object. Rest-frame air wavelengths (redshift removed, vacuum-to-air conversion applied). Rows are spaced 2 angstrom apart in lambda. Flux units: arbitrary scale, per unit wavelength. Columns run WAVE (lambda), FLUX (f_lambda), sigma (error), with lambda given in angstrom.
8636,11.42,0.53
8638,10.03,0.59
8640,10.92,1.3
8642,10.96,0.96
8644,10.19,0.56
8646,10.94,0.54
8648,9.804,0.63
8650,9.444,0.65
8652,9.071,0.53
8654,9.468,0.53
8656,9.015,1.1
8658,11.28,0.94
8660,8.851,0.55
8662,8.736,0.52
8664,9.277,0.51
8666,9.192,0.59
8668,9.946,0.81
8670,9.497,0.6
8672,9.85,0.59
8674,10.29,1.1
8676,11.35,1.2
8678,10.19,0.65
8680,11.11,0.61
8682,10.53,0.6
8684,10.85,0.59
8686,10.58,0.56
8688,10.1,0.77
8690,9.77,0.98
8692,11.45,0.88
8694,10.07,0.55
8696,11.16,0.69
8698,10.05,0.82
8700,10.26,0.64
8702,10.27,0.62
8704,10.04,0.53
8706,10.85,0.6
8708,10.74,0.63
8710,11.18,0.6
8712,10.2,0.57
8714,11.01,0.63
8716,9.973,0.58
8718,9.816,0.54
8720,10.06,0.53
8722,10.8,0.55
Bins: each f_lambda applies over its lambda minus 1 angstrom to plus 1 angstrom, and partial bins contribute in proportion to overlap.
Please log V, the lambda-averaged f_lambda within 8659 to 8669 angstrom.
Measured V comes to 9.2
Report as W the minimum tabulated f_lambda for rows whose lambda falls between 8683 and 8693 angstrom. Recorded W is 9.77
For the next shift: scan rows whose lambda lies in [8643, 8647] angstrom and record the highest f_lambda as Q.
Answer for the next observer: 10.94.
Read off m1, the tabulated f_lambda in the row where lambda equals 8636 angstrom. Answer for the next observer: 11.42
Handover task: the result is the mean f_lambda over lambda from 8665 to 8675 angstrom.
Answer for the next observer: 9.75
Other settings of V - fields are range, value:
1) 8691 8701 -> 10.6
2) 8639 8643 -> 10.9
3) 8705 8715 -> 10.8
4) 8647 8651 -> 9.62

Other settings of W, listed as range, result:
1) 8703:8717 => 9.973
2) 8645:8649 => 9.804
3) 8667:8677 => 9.497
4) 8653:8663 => 8.736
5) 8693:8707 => 10.04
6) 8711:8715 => 10.2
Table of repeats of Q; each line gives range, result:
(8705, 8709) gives 10.85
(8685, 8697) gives 11.45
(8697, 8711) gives 11.18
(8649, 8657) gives 9.468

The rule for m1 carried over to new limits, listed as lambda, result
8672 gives 9.85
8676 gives 11.35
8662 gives 8.736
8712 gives 10.2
